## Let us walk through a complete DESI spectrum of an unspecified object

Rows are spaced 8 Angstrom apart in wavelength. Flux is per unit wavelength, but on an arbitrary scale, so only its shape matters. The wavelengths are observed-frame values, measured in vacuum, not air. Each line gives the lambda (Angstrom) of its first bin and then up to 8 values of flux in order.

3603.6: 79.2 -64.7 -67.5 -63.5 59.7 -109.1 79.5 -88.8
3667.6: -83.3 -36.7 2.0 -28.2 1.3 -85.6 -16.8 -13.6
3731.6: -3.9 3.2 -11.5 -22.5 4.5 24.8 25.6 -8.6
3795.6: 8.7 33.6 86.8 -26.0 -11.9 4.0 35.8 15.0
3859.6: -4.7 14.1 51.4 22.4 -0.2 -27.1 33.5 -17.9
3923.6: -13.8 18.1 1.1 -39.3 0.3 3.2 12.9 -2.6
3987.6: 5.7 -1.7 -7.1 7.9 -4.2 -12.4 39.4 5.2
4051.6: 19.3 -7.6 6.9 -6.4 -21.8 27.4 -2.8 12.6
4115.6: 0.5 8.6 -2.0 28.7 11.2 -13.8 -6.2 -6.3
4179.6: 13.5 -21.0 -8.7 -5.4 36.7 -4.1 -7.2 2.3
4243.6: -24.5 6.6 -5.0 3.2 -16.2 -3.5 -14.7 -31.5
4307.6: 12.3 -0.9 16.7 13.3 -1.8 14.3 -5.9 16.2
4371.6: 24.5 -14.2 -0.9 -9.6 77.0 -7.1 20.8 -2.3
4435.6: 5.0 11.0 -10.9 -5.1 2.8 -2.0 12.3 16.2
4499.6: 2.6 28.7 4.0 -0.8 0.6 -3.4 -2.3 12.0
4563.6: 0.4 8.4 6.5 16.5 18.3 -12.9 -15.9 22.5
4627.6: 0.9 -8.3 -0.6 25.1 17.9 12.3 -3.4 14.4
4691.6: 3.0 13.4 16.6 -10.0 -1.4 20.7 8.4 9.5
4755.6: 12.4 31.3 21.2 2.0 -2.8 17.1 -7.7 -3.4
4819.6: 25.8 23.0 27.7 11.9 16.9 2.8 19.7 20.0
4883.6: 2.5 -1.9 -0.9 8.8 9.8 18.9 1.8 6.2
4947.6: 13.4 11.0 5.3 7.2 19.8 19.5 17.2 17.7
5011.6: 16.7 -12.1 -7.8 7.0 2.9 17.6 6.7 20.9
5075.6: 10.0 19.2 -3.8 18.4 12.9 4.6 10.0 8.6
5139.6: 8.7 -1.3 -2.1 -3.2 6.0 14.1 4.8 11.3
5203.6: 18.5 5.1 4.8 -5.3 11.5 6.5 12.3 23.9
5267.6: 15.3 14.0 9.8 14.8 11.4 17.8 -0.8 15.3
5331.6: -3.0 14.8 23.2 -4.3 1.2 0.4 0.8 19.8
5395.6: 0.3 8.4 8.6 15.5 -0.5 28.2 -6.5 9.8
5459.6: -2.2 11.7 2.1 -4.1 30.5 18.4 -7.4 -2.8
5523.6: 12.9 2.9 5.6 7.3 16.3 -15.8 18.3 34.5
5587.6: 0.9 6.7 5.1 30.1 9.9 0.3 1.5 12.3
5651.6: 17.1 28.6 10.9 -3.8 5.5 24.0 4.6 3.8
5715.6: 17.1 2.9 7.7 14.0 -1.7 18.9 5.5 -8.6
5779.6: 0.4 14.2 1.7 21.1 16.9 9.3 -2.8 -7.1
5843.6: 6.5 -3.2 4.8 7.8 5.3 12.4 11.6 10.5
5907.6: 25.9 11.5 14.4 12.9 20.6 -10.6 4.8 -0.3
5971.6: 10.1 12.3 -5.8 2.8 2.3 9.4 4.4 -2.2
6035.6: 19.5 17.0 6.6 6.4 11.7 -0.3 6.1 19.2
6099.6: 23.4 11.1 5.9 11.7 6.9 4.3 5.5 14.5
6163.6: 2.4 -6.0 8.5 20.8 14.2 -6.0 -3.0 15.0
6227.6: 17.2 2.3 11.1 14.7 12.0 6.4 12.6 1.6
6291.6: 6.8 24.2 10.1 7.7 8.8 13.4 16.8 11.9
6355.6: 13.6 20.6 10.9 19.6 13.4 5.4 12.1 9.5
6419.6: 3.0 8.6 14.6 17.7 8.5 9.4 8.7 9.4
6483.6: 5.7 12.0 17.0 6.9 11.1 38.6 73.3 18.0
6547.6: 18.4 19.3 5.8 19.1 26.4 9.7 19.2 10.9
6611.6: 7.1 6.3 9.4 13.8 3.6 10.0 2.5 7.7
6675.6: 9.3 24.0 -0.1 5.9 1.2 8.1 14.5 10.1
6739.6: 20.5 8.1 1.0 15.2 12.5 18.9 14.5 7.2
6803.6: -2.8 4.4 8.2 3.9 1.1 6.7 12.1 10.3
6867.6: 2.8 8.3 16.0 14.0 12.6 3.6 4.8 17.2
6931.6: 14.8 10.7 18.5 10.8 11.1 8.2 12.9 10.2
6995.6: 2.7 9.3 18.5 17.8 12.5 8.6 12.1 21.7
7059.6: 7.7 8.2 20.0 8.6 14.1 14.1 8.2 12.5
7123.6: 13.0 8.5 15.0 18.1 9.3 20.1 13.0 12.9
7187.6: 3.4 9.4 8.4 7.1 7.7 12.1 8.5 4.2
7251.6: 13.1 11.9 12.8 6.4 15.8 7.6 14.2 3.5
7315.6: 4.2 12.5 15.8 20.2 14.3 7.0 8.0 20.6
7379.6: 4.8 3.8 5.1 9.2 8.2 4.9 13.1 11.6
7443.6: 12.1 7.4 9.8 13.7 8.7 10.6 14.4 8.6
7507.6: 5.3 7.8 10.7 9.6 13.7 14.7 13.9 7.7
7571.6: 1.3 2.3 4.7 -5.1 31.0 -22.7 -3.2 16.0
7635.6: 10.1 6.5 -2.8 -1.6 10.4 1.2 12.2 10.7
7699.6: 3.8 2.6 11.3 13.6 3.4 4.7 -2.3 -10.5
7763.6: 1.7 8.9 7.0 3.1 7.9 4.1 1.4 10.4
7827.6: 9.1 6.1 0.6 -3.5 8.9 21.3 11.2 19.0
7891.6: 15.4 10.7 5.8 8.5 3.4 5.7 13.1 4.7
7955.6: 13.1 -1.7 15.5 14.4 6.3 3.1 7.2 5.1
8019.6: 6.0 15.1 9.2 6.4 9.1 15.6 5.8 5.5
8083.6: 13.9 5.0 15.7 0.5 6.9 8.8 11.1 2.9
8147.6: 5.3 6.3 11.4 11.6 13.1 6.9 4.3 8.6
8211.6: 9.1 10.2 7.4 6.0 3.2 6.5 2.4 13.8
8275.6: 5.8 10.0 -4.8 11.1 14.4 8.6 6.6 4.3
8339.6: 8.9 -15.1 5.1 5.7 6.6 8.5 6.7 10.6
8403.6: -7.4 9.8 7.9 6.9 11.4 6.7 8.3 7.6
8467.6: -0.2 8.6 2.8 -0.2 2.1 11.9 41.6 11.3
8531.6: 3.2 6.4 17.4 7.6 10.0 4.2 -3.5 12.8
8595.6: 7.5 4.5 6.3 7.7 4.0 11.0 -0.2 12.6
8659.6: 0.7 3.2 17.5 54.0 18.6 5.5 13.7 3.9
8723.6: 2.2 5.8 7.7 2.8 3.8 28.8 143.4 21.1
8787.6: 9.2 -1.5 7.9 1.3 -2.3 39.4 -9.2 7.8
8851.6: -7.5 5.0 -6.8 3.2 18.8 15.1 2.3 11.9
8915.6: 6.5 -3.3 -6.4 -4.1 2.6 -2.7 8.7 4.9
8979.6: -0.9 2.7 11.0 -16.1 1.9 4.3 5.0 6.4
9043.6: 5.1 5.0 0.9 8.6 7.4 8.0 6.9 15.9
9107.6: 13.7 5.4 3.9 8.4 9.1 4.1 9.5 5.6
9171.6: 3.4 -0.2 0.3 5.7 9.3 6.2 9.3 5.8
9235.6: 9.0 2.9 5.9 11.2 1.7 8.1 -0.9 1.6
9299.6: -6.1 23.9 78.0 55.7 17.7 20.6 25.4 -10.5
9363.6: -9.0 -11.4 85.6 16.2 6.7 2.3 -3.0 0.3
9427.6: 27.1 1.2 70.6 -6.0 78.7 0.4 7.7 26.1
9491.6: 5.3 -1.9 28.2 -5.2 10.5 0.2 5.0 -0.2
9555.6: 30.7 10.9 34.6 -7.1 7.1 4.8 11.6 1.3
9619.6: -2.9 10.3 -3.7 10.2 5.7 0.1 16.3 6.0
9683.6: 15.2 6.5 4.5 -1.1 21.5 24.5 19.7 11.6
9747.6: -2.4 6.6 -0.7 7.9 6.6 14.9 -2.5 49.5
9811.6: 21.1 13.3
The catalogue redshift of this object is 0.75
